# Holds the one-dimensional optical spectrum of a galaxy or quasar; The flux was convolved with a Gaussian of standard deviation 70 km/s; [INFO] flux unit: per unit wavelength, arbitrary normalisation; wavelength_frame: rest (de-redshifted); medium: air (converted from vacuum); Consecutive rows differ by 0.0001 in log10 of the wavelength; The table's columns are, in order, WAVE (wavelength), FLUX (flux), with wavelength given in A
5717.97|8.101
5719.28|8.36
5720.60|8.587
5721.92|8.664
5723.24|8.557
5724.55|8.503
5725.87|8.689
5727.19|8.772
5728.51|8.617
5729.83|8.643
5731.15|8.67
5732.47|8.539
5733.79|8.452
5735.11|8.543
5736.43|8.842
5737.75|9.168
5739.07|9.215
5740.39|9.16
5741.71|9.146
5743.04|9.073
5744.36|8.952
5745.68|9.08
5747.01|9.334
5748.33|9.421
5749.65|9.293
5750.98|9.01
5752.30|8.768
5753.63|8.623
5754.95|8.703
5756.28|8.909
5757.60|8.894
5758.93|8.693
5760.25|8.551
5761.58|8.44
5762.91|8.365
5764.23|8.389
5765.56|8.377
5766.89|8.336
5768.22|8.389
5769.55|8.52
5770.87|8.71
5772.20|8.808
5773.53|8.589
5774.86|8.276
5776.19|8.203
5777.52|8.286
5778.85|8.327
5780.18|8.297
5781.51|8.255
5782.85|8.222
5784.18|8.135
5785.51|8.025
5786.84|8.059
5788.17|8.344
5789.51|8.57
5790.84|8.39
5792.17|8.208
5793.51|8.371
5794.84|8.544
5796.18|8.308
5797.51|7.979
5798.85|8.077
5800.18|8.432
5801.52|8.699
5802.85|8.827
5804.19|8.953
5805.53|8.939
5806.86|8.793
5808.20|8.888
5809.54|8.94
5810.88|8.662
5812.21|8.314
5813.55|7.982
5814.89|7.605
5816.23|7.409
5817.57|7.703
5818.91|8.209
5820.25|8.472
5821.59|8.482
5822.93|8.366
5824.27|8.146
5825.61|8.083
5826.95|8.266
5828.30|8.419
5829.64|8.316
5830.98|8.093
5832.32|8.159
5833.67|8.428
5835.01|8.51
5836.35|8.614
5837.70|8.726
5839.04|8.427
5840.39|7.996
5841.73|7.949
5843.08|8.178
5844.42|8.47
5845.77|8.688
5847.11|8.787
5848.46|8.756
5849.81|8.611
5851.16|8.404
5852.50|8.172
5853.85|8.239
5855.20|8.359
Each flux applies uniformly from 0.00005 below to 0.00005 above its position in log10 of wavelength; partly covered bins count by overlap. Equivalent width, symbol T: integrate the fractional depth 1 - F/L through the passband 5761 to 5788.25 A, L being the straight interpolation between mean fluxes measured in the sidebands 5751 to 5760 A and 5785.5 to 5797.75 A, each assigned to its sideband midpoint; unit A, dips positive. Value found 0.57 A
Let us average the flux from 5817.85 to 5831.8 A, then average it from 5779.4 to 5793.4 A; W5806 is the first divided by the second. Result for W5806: 1.00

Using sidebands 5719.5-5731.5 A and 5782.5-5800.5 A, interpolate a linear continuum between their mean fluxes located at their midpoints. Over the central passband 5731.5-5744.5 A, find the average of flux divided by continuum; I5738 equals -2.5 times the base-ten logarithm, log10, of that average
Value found -0.04 mag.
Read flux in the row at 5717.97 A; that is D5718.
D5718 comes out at 8.101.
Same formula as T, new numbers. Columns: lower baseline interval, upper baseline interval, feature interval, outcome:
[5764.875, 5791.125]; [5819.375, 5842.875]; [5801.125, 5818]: -0.23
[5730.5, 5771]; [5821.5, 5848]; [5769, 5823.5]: 1.19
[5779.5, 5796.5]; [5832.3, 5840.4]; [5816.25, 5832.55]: 0.42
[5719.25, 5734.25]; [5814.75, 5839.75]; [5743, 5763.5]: -0.90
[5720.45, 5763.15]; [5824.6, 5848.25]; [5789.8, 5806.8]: 0.11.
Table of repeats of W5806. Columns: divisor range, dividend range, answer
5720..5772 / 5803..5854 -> 0.96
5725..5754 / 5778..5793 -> 0.93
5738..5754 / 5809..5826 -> 0.90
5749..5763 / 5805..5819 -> 0.95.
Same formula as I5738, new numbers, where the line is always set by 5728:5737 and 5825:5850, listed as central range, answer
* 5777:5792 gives 0.031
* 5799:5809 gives -0.037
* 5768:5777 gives 0.003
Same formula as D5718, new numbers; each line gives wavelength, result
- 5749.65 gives 9.293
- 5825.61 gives 8.083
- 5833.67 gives 8.428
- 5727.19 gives 8.772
